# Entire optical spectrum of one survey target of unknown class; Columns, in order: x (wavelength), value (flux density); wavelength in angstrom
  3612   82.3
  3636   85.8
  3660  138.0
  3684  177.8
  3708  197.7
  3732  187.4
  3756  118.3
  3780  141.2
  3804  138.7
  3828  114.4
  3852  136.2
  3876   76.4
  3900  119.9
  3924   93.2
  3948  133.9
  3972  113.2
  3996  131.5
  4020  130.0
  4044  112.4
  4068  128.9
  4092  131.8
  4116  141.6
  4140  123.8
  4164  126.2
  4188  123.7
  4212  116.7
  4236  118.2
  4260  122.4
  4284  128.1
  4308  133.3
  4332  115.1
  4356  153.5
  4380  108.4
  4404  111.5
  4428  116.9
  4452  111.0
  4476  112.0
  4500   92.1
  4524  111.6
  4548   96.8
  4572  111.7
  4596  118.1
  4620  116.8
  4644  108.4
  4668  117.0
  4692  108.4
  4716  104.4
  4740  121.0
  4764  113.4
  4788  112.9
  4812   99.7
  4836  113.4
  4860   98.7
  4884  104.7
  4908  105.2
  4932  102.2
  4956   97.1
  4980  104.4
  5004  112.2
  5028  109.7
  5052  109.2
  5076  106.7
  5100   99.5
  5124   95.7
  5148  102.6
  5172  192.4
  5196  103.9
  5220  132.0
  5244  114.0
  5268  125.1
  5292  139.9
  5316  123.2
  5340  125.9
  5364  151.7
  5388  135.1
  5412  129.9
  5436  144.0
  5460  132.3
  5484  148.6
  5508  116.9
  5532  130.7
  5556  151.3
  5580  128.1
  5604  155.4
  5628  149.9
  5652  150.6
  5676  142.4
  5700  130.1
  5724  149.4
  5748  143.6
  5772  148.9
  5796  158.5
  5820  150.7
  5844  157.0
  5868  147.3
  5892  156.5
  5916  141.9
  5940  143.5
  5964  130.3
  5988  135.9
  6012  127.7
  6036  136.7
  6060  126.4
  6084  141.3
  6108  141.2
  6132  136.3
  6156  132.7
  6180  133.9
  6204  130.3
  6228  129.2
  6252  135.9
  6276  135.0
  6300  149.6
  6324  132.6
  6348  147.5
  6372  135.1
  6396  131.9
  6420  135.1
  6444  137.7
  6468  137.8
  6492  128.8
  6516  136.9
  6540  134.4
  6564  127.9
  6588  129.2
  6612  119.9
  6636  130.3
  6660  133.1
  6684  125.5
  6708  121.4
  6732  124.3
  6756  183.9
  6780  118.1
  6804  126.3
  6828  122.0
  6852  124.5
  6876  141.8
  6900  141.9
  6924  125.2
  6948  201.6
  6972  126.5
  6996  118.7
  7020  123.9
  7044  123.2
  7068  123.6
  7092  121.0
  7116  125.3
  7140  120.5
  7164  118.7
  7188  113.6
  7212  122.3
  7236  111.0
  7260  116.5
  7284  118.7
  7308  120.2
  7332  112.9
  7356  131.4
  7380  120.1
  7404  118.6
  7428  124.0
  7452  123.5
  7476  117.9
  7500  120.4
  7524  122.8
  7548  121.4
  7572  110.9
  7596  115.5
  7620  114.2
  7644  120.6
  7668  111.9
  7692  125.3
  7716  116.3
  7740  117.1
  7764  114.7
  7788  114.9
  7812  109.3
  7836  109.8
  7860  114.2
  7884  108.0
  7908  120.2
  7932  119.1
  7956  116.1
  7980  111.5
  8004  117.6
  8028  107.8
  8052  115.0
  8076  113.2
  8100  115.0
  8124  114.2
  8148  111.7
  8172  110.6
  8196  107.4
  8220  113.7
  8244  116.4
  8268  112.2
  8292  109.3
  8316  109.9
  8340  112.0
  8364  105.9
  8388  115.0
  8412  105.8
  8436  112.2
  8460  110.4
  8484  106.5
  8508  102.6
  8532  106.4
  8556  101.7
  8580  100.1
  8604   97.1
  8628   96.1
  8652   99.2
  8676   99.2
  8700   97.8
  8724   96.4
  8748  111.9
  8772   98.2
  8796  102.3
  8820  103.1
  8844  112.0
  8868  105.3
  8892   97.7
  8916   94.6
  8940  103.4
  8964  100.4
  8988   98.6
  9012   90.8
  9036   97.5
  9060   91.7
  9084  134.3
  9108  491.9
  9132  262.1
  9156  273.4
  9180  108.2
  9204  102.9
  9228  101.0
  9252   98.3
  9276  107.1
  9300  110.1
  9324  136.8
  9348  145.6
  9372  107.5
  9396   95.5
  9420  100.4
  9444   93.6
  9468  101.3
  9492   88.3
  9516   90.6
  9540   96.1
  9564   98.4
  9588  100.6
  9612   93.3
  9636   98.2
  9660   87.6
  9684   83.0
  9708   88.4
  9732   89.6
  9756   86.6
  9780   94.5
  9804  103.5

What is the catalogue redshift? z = 0.39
